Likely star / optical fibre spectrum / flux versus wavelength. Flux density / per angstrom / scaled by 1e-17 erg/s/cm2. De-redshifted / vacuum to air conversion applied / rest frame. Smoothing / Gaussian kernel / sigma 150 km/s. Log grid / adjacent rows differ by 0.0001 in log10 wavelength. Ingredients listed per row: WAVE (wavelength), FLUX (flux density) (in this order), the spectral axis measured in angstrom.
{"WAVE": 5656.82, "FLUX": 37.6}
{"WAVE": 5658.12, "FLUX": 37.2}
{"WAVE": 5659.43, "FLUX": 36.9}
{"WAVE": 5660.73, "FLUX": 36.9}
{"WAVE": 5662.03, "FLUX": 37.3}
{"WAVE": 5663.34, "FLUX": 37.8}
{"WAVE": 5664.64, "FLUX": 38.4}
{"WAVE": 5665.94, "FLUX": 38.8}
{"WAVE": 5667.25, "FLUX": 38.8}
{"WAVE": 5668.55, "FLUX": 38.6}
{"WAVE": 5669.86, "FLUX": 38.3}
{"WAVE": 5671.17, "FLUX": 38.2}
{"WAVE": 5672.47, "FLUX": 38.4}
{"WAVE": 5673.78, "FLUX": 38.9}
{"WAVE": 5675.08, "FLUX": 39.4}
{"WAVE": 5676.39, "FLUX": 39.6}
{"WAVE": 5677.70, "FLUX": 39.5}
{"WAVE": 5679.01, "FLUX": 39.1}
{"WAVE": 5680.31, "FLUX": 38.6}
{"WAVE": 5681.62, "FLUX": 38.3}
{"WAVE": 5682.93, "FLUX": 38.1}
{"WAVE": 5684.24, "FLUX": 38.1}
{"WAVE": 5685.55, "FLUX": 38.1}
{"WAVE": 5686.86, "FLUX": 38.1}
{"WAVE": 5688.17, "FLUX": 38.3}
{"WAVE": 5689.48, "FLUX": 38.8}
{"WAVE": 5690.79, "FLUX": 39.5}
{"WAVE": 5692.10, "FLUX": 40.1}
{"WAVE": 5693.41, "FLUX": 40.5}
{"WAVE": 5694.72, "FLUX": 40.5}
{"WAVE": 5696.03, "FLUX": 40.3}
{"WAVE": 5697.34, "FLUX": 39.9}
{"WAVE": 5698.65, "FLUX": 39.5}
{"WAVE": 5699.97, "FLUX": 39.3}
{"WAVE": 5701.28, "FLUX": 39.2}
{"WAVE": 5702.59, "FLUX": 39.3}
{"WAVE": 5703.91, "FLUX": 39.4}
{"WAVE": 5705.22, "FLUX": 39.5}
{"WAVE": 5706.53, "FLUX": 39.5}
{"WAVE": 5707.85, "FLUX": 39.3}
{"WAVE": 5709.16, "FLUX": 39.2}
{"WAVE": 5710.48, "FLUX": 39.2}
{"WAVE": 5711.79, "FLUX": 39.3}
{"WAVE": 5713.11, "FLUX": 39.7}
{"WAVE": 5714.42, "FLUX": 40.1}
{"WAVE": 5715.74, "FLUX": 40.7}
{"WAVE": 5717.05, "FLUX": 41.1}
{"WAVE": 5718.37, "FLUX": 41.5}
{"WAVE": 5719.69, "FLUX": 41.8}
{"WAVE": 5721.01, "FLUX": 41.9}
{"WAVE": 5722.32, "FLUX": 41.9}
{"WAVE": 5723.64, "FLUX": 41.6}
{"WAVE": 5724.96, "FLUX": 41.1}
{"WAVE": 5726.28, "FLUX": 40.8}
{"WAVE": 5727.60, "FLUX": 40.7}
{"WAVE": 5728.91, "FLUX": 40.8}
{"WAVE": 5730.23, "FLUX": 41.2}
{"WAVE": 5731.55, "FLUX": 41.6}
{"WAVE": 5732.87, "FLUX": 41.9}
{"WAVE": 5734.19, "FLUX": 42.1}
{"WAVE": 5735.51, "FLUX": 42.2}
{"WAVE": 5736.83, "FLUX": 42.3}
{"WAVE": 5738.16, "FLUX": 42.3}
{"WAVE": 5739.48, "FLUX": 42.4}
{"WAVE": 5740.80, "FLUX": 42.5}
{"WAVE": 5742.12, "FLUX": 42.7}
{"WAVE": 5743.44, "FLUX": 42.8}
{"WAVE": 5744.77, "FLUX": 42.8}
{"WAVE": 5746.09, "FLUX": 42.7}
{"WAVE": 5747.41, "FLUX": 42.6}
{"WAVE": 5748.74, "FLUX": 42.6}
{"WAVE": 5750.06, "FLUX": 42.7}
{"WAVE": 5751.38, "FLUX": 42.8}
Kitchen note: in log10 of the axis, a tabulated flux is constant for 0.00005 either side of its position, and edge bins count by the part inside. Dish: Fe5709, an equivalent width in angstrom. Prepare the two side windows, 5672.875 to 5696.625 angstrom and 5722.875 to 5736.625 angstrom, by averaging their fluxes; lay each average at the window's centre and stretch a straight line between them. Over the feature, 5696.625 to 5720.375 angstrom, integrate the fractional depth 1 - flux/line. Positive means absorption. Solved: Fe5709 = 0.27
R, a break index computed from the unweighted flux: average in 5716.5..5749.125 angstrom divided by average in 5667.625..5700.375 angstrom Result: 1.1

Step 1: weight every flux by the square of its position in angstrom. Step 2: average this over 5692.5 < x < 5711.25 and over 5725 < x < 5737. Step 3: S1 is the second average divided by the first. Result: 1.1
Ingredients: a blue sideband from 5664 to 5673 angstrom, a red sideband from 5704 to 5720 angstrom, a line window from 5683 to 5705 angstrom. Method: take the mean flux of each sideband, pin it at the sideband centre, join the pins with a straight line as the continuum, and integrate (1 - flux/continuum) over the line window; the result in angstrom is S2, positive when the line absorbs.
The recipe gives 0.1 angstrom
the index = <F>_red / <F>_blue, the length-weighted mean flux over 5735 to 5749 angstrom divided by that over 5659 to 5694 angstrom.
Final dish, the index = 1.1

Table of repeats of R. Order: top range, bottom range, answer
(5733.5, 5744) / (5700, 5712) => 1.08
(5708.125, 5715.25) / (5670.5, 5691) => 1.02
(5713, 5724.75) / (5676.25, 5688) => 1.07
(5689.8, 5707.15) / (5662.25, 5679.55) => 1.03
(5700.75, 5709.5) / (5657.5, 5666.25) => 1.05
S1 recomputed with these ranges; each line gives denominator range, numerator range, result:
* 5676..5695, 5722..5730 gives 1.07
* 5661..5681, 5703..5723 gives 1.06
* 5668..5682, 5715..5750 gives 1.10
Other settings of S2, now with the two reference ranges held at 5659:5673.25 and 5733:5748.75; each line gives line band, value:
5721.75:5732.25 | 0.1 angstrom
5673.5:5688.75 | 0.1 angstrom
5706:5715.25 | 0.3 angstrom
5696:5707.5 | 0.2 angstrom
